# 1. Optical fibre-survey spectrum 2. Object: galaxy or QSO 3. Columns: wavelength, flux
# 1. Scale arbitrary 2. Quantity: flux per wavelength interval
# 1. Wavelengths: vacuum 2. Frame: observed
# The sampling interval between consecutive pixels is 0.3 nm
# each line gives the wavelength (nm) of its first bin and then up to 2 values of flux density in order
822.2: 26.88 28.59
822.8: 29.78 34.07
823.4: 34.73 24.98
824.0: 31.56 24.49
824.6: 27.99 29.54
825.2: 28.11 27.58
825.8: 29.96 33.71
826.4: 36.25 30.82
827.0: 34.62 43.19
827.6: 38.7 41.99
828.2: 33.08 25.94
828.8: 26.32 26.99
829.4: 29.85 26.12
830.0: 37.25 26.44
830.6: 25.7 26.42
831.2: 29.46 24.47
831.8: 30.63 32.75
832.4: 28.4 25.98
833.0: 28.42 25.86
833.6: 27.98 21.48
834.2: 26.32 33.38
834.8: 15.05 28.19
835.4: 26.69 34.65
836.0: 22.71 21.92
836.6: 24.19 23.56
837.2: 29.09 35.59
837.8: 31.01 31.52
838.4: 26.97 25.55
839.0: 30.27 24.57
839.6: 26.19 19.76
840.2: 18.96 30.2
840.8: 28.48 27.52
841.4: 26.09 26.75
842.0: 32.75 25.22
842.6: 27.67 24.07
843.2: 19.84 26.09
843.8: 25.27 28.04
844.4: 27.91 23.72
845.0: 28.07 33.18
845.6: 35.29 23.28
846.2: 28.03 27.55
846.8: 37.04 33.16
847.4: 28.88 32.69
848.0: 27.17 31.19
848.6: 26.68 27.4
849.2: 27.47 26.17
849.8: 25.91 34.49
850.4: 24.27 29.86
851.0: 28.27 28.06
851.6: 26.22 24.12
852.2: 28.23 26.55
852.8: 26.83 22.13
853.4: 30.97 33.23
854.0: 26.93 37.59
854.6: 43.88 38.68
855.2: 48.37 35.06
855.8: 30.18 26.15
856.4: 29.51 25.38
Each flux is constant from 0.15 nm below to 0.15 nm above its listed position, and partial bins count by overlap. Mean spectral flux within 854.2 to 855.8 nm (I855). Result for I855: 39.8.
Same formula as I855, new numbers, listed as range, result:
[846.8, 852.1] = 28.6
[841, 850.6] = 28.1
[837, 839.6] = 29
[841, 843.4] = 26.2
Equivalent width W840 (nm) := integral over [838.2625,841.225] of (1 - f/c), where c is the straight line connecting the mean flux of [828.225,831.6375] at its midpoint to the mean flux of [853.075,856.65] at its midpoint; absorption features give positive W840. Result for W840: 0.43 nm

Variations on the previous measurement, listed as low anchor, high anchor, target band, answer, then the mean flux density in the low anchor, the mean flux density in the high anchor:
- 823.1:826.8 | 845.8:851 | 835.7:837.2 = 0.24 nm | 30.1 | 28.9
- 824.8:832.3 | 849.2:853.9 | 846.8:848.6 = -0.16 nm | 31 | 27.7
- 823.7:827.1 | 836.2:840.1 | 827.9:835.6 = 0.17 nm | 30.1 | 26.9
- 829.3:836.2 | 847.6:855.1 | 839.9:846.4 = 0.41 nm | 27.5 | 29.5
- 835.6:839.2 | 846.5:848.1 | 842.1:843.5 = 0.24 nm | 27.9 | 31.5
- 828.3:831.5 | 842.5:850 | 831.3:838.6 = 0.17 nm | 28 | 28.1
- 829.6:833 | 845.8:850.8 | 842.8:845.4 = 0.24 nm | 28.5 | 28.9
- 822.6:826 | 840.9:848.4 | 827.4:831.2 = -0.18 nm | 29.4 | 28.2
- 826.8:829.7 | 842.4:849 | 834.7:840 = 0.66 nm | 33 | 28.3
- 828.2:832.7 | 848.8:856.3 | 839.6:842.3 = 0.28 nm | 28.4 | 30.3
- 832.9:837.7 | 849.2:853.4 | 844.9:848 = -0.41 nm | 26.6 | 27.2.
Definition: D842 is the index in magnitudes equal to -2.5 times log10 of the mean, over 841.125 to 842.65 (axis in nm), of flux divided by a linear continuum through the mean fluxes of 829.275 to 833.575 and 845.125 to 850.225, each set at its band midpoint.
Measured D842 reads 0.06 mag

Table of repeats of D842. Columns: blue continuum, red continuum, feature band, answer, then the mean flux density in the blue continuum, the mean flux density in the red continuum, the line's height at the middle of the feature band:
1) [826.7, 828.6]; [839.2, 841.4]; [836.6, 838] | -0.06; 36.1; 25.2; 27.8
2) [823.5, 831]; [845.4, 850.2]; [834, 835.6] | 0.16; 30.8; 29.5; 30.3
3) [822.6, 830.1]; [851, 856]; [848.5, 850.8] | 0.14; 31.4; 31.5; 31.5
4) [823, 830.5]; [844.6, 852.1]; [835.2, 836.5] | 0.14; 31.3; 28.8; 30.2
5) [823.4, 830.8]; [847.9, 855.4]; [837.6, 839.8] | 0.09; 30.9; 30.1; 30.5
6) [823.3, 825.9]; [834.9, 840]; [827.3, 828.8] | -0.23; 28.6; 27.2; 28.2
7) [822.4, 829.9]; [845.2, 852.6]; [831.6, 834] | 0.10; 31.2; 28.8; 30.5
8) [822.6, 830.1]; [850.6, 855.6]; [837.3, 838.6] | 0.02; 31.4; 31.4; 31.4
